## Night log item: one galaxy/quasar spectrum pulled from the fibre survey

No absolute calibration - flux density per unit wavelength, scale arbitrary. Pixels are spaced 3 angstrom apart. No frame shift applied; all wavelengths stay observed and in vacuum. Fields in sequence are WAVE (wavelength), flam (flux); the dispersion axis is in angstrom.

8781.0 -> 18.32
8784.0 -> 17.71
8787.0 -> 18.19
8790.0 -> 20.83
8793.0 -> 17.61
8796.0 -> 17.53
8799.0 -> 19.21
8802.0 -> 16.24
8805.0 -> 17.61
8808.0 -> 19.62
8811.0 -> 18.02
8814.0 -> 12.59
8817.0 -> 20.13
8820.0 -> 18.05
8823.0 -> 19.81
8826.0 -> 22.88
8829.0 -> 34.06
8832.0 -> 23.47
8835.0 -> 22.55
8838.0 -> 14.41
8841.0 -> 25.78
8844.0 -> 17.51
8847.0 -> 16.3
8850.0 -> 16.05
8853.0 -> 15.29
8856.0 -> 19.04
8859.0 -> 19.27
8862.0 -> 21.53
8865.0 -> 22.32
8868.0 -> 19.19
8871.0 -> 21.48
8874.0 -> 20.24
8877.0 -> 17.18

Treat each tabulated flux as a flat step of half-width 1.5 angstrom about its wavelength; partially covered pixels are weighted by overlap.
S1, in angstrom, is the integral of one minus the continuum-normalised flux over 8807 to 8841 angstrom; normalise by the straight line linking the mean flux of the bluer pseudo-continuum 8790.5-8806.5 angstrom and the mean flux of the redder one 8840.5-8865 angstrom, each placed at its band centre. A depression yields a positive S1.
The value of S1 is -4.57 angstrom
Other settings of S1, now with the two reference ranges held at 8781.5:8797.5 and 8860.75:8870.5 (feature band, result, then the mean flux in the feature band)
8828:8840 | -2.0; 23.3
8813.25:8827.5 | 0.3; 19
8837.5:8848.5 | 0.7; 18.9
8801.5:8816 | 1.6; 17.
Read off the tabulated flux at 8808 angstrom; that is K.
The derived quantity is 19.62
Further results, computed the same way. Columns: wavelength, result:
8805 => 17.61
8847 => 16.3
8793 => 17.61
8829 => 34.06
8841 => 25.78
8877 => 17.18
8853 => 15.29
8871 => 21.48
